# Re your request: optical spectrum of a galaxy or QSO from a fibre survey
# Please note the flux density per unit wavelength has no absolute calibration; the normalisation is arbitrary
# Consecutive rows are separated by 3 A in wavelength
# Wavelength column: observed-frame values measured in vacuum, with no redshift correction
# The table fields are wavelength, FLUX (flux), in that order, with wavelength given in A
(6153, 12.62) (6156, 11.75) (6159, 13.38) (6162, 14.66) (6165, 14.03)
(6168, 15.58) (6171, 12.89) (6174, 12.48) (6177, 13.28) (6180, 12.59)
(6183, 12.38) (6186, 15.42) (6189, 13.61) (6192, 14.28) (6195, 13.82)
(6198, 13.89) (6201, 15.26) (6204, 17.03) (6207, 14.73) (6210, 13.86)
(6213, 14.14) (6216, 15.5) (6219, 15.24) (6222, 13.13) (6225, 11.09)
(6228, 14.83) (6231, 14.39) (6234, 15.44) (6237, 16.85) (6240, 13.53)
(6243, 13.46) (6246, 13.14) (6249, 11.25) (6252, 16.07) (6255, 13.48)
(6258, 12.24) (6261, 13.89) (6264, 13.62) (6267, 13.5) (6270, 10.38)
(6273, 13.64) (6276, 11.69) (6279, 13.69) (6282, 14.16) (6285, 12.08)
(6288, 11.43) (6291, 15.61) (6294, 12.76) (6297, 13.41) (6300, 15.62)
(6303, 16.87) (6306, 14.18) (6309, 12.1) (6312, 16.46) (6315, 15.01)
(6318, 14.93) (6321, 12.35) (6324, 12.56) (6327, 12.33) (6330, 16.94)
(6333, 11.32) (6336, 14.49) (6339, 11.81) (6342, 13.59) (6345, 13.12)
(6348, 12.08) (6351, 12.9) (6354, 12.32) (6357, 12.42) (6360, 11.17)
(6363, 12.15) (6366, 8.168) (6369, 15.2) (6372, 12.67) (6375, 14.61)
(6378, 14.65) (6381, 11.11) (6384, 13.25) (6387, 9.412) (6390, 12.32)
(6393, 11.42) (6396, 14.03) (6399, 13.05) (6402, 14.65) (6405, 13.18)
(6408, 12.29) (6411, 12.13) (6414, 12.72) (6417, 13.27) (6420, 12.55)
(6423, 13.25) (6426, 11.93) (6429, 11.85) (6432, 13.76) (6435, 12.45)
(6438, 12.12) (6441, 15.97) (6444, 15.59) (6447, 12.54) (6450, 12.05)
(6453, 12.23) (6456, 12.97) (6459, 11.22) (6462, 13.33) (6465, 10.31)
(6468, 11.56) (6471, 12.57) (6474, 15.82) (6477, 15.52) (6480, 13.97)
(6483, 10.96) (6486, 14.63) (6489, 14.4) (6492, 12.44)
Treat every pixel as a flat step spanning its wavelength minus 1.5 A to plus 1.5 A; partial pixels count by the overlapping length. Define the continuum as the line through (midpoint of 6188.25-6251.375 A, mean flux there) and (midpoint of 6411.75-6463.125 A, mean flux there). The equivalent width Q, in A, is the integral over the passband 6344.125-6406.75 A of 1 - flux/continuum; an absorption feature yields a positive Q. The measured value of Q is 3.4 A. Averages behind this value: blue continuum 14.2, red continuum 12.9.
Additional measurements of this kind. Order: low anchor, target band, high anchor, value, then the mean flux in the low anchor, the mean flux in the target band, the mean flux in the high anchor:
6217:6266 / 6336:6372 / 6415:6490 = 2.85 A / 13.9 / 12.4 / 13.1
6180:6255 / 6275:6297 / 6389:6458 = 1.09 A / 14.2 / 13.1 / 13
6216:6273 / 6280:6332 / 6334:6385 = -3.47 A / 13.7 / 14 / 12.7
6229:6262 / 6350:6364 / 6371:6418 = 0.99 A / 14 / 12.2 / 12.8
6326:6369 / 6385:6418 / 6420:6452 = 0.81 A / 12.6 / 12.6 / 13.1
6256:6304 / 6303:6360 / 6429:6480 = -0.50 A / 13.4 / 13.4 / 13.1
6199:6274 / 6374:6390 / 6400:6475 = 0.81 A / 14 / 12.5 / 12.9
